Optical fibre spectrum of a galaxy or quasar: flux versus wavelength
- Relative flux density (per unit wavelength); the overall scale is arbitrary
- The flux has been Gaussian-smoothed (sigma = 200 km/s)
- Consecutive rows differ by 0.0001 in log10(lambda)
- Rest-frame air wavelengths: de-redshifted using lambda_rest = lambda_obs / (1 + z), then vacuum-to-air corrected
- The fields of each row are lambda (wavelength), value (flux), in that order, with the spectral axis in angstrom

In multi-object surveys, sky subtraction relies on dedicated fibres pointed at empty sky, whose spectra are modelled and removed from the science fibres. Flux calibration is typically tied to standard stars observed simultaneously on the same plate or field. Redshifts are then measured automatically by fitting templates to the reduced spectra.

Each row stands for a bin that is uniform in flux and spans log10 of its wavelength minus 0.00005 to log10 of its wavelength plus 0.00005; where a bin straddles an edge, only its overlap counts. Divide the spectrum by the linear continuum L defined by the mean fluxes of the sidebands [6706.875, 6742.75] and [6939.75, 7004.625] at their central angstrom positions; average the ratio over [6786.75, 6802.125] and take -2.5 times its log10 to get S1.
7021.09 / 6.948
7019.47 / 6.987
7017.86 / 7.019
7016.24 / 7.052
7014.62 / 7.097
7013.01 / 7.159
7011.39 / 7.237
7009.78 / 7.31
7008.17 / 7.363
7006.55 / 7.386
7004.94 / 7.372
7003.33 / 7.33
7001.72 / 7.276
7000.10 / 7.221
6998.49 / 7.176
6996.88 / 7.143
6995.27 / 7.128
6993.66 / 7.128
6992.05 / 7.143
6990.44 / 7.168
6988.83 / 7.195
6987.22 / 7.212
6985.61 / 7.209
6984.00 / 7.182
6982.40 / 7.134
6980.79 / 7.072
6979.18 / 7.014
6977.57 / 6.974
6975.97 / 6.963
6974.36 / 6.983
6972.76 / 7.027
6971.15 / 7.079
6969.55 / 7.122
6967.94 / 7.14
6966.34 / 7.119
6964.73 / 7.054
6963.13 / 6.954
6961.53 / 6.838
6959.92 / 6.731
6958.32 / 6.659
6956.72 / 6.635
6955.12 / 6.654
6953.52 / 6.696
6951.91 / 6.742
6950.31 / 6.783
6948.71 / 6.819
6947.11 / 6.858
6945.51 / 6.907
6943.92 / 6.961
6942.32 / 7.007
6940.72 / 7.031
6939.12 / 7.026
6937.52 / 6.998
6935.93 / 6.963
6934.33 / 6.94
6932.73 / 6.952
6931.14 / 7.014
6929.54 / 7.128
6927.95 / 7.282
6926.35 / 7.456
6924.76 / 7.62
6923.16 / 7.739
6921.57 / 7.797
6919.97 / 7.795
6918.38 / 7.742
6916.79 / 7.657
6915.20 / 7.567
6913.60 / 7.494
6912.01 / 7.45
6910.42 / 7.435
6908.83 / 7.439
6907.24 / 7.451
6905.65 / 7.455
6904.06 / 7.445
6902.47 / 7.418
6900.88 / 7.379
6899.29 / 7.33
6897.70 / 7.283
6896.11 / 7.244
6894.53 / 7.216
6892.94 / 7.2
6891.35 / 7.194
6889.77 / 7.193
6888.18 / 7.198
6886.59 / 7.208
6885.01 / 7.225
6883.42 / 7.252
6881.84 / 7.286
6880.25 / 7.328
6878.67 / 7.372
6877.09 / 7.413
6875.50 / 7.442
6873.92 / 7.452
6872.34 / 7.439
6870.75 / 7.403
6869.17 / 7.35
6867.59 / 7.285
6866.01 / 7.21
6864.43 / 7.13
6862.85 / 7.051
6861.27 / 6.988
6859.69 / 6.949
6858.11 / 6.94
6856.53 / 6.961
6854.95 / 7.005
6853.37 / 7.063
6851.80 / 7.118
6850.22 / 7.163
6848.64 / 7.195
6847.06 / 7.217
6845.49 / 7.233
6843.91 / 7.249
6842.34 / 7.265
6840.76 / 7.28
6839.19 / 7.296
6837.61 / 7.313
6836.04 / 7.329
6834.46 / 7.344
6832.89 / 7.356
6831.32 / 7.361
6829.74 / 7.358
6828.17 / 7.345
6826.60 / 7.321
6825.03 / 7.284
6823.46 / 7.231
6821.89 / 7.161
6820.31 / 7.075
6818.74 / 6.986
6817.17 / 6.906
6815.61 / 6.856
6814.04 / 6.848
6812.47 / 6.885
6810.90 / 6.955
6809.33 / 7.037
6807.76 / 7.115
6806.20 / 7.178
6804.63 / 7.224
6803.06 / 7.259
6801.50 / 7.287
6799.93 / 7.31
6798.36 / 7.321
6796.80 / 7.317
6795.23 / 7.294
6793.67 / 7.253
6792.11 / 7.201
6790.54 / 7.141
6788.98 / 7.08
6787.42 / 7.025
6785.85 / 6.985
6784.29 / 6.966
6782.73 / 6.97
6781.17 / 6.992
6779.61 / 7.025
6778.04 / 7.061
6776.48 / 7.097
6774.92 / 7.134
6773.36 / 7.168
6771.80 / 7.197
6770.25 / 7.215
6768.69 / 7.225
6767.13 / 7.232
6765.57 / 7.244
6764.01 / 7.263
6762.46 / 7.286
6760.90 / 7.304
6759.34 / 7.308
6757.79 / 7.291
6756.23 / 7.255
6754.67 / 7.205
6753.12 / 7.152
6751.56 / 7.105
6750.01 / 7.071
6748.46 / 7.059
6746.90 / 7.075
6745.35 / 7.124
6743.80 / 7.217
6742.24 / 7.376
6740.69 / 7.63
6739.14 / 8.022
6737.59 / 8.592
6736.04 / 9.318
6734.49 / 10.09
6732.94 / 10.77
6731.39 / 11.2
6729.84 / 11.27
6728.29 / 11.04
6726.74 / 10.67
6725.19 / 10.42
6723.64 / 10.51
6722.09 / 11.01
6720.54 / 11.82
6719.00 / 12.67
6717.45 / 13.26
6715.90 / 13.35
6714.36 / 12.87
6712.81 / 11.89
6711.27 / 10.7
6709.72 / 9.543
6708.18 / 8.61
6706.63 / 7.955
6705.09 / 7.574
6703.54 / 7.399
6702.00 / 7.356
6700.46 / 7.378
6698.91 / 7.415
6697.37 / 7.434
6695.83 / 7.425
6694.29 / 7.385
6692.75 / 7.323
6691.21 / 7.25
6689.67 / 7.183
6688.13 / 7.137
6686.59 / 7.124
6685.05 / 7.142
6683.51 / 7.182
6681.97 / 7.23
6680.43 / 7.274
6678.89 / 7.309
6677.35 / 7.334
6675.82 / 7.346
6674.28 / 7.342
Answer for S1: 0.30 mag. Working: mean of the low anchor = 10.5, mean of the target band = 7.22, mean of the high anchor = 7.01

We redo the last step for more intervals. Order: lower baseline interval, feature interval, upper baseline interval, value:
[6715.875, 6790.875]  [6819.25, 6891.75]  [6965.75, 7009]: 0.08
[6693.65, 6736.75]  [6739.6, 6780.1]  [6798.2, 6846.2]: 0.22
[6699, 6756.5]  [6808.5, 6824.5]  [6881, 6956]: 0.19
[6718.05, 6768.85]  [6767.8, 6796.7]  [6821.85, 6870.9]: 0.14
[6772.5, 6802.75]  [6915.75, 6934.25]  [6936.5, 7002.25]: -0.06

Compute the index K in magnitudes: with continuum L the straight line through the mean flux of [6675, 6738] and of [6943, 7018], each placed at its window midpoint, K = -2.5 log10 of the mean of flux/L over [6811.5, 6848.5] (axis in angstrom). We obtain 0.14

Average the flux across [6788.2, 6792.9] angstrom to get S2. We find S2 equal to 7.15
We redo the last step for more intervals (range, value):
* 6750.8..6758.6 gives 7.2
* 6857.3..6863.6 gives 6.98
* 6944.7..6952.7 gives 6.83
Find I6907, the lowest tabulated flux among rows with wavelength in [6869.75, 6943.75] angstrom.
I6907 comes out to 6.94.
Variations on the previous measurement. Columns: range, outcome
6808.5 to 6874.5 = 6.848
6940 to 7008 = 6.635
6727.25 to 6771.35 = 7.059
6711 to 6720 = 10.7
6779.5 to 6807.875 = 6.966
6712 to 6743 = 7.376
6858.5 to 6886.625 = 6.949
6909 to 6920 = 7.435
